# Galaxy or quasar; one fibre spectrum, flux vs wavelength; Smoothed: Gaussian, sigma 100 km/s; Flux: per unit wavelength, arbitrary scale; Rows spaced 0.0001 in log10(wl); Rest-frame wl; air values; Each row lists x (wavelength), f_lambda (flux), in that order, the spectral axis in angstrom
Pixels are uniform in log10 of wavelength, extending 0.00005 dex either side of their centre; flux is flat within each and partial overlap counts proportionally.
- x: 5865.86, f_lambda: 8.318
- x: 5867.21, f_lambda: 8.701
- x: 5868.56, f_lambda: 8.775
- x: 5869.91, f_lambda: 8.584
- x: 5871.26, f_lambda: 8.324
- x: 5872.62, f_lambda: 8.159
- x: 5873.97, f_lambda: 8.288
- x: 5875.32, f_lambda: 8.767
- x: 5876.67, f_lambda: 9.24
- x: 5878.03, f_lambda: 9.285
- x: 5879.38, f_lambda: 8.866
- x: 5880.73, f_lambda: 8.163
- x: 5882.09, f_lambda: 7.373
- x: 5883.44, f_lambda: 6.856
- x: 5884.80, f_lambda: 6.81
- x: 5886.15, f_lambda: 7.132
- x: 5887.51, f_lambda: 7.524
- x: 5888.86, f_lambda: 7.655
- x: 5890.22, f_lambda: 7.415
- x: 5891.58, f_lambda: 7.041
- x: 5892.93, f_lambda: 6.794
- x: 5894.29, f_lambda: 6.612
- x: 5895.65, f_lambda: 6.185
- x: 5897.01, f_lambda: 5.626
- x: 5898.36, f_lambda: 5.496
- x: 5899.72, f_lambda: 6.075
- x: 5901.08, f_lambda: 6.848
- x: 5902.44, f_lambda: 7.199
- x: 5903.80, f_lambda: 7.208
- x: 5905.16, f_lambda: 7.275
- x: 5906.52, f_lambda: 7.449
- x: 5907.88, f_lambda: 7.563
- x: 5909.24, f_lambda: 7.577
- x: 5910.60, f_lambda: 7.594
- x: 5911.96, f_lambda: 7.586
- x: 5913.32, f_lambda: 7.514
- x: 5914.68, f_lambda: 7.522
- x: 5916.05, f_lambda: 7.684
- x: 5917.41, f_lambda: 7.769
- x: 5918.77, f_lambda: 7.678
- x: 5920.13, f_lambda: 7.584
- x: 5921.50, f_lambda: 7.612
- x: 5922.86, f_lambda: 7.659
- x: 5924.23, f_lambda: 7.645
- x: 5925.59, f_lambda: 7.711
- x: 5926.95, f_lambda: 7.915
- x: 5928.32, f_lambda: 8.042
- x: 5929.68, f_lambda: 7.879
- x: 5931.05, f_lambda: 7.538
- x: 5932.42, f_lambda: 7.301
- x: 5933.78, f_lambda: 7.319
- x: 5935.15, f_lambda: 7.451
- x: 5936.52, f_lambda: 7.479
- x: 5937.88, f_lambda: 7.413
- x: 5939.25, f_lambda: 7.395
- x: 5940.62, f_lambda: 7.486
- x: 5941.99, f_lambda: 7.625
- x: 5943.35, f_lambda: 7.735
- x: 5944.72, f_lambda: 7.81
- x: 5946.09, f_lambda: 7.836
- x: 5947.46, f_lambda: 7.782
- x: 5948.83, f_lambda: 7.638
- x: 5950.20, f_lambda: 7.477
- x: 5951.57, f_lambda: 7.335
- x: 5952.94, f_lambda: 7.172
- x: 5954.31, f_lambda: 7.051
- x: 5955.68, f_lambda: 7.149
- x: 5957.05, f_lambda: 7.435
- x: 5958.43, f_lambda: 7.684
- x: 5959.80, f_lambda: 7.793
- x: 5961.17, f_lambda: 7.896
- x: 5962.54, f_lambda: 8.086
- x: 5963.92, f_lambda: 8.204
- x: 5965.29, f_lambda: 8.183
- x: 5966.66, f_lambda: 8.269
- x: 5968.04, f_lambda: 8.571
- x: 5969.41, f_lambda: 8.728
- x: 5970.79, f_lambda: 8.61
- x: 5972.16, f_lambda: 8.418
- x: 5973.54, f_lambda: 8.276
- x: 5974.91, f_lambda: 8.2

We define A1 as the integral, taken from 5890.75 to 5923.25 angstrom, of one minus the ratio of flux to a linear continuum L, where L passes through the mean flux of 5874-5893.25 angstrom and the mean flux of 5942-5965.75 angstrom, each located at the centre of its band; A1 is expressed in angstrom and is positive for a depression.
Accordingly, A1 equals 2.7 angstrom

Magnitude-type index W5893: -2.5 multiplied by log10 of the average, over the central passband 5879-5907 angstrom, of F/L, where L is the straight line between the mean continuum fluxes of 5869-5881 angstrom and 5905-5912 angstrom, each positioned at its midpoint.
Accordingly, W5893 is 0.15 mag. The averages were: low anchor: 8.65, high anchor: 7.52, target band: 7.01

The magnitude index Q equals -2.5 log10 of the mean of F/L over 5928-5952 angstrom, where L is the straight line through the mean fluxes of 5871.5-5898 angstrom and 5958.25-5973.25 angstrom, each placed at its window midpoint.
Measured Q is 0.06 mag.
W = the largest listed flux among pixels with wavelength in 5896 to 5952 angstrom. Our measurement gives 8.042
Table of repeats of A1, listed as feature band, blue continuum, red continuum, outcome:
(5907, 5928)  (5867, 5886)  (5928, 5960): 0.4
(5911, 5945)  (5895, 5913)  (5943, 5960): -1.9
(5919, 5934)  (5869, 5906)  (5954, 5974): 0.2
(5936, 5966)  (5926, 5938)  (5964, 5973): 1.6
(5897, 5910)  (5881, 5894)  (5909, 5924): 0.9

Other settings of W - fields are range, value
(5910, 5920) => 7.769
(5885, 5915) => 7.655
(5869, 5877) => 9.24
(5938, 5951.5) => 7.836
